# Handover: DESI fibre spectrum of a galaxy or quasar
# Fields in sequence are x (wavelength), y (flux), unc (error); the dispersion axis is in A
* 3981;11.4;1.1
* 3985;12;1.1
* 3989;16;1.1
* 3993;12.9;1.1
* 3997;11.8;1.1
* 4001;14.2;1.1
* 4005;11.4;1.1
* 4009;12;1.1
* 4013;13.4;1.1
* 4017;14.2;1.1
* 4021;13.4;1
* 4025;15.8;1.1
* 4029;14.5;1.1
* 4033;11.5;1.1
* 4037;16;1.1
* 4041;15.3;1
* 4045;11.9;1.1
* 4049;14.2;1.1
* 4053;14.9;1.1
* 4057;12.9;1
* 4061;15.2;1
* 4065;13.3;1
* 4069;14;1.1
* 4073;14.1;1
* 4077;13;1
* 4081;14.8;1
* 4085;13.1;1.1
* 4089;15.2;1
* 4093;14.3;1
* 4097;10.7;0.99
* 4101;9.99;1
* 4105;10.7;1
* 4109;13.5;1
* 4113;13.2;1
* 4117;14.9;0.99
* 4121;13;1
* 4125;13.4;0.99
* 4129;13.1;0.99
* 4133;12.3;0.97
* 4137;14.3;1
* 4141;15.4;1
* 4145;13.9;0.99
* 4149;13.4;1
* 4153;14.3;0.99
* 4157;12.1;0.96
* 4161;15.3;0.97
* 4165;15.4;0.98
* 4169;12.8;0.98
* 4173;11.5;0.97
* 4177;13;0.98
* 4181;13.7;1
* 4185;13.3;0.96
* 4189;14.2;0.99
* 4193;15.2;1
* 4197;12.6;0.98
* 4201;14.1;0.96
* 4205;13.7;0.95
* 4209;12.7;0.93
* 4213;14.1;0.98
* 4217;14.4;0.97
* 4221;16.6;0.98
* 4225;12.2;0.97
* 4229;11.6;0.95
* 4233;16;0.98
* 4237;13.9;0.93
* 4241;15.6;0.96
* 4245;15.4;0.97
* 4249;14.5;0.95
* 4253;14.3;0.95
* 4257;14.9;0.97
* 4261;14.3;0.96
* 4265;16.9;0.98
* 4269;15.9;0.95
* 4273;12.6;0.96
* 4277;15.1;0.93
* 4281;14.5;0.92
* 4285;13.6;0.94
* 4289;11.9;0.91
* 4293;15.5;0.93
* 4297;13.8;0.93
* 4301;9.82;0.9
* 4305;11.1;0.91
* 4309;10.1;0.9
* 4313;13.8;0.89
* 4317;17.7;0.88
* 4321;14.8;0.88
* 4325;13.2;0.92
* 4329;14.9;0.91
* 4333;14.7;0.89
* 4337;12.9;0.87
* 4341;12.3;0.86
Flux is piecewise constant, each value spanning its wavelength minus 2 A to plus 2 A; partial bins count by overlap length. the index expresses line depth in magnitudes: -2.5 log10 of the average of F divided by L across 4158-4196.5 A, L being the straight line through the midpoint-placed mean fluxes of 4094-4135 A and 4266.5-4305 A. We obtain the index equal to -0.07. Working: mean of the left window 12.5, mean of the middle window 13.7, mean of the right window 13.5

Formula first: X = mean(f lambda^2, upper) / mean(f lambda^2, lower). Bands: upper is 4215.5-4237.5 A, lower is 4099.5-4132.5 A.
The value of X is 1.17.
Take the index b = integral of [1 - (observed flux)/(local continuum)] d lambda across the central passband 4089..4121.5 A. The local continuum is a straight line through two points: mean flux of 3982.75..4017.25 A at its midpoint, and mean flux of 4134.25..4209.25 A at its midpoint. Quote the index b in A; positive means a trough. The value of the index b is 1.9 A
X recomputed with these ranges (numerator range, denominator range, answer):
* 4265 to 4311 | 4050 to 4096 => 1.05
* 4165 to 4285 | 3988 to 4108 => 1.14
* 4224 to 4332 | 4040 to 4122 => 1.15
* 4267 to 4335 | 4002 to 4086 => 1.13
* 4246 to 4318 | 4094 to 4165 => 1.13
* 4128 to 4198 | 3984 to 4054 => 1.08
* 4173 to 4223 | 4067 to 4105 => 1.12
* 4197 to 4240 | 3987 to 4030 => 1.13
